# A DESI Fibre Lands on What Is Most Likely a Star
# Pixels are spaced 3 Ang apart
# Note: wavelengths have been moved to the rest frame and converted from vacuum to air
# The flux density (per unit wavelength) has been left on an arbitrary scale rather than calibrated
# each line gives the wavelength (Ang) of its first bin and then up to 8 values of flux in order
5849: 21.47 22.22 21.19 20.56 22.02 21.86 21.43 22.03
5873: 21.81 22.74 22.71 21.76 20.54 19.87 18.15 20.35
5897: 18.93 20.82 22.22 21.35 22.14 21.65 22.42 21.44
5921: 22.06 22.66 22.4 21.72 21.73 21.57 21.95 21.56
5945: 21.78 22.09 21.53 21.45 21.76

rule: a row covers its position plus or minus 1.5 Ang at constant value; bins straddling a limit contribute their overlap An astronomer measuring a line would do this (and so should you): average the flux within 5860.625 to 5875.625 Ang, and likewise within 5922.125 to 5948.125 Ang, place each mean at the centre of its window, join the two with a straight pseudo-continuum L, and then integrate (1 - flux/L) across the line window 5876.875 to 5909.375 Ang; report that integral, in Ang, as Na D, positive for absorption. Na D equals 1.6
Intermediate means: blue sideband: 21.9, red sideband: 21.9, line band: 20.8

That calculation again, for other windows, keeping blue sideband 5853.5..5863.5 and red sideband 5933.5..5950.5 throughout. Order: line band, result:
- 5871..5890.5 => 0.0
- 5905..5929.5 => -0.4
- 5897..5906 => 0.2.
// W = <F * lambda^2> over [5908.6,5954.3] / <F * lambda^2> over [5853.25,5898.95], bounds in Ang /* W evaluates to 1.1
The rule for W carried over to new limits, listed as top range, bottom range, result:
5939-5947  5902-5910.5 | 1.01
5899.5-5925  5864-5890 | 1.03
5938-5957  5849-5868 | 1.04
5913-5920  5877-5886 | 1.02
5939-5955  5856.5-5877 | 1.03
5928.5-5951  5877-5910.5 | 1.06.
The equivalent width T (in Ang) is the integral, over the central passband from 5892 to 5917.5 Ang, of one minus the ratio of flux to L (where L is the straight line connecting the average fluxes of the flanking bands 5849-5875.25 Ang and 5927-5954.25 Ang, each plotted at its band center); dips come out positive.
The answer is 0.6 Ang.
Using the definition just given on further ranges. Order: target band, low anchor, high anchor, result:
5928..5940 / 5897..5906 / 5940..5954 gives -0.13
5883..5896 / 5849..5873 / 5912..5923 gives 1.20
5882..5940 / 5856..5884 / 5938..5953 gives 1.42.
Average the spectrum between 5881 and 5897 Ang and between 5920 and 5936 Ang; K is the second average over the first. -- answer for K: 1.10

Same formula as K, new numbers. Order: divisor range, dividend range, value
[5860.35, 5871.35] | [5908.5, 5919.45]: 1.00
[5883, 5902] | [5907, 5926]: 1.11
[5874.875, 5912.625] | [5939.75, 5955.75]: 1.03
